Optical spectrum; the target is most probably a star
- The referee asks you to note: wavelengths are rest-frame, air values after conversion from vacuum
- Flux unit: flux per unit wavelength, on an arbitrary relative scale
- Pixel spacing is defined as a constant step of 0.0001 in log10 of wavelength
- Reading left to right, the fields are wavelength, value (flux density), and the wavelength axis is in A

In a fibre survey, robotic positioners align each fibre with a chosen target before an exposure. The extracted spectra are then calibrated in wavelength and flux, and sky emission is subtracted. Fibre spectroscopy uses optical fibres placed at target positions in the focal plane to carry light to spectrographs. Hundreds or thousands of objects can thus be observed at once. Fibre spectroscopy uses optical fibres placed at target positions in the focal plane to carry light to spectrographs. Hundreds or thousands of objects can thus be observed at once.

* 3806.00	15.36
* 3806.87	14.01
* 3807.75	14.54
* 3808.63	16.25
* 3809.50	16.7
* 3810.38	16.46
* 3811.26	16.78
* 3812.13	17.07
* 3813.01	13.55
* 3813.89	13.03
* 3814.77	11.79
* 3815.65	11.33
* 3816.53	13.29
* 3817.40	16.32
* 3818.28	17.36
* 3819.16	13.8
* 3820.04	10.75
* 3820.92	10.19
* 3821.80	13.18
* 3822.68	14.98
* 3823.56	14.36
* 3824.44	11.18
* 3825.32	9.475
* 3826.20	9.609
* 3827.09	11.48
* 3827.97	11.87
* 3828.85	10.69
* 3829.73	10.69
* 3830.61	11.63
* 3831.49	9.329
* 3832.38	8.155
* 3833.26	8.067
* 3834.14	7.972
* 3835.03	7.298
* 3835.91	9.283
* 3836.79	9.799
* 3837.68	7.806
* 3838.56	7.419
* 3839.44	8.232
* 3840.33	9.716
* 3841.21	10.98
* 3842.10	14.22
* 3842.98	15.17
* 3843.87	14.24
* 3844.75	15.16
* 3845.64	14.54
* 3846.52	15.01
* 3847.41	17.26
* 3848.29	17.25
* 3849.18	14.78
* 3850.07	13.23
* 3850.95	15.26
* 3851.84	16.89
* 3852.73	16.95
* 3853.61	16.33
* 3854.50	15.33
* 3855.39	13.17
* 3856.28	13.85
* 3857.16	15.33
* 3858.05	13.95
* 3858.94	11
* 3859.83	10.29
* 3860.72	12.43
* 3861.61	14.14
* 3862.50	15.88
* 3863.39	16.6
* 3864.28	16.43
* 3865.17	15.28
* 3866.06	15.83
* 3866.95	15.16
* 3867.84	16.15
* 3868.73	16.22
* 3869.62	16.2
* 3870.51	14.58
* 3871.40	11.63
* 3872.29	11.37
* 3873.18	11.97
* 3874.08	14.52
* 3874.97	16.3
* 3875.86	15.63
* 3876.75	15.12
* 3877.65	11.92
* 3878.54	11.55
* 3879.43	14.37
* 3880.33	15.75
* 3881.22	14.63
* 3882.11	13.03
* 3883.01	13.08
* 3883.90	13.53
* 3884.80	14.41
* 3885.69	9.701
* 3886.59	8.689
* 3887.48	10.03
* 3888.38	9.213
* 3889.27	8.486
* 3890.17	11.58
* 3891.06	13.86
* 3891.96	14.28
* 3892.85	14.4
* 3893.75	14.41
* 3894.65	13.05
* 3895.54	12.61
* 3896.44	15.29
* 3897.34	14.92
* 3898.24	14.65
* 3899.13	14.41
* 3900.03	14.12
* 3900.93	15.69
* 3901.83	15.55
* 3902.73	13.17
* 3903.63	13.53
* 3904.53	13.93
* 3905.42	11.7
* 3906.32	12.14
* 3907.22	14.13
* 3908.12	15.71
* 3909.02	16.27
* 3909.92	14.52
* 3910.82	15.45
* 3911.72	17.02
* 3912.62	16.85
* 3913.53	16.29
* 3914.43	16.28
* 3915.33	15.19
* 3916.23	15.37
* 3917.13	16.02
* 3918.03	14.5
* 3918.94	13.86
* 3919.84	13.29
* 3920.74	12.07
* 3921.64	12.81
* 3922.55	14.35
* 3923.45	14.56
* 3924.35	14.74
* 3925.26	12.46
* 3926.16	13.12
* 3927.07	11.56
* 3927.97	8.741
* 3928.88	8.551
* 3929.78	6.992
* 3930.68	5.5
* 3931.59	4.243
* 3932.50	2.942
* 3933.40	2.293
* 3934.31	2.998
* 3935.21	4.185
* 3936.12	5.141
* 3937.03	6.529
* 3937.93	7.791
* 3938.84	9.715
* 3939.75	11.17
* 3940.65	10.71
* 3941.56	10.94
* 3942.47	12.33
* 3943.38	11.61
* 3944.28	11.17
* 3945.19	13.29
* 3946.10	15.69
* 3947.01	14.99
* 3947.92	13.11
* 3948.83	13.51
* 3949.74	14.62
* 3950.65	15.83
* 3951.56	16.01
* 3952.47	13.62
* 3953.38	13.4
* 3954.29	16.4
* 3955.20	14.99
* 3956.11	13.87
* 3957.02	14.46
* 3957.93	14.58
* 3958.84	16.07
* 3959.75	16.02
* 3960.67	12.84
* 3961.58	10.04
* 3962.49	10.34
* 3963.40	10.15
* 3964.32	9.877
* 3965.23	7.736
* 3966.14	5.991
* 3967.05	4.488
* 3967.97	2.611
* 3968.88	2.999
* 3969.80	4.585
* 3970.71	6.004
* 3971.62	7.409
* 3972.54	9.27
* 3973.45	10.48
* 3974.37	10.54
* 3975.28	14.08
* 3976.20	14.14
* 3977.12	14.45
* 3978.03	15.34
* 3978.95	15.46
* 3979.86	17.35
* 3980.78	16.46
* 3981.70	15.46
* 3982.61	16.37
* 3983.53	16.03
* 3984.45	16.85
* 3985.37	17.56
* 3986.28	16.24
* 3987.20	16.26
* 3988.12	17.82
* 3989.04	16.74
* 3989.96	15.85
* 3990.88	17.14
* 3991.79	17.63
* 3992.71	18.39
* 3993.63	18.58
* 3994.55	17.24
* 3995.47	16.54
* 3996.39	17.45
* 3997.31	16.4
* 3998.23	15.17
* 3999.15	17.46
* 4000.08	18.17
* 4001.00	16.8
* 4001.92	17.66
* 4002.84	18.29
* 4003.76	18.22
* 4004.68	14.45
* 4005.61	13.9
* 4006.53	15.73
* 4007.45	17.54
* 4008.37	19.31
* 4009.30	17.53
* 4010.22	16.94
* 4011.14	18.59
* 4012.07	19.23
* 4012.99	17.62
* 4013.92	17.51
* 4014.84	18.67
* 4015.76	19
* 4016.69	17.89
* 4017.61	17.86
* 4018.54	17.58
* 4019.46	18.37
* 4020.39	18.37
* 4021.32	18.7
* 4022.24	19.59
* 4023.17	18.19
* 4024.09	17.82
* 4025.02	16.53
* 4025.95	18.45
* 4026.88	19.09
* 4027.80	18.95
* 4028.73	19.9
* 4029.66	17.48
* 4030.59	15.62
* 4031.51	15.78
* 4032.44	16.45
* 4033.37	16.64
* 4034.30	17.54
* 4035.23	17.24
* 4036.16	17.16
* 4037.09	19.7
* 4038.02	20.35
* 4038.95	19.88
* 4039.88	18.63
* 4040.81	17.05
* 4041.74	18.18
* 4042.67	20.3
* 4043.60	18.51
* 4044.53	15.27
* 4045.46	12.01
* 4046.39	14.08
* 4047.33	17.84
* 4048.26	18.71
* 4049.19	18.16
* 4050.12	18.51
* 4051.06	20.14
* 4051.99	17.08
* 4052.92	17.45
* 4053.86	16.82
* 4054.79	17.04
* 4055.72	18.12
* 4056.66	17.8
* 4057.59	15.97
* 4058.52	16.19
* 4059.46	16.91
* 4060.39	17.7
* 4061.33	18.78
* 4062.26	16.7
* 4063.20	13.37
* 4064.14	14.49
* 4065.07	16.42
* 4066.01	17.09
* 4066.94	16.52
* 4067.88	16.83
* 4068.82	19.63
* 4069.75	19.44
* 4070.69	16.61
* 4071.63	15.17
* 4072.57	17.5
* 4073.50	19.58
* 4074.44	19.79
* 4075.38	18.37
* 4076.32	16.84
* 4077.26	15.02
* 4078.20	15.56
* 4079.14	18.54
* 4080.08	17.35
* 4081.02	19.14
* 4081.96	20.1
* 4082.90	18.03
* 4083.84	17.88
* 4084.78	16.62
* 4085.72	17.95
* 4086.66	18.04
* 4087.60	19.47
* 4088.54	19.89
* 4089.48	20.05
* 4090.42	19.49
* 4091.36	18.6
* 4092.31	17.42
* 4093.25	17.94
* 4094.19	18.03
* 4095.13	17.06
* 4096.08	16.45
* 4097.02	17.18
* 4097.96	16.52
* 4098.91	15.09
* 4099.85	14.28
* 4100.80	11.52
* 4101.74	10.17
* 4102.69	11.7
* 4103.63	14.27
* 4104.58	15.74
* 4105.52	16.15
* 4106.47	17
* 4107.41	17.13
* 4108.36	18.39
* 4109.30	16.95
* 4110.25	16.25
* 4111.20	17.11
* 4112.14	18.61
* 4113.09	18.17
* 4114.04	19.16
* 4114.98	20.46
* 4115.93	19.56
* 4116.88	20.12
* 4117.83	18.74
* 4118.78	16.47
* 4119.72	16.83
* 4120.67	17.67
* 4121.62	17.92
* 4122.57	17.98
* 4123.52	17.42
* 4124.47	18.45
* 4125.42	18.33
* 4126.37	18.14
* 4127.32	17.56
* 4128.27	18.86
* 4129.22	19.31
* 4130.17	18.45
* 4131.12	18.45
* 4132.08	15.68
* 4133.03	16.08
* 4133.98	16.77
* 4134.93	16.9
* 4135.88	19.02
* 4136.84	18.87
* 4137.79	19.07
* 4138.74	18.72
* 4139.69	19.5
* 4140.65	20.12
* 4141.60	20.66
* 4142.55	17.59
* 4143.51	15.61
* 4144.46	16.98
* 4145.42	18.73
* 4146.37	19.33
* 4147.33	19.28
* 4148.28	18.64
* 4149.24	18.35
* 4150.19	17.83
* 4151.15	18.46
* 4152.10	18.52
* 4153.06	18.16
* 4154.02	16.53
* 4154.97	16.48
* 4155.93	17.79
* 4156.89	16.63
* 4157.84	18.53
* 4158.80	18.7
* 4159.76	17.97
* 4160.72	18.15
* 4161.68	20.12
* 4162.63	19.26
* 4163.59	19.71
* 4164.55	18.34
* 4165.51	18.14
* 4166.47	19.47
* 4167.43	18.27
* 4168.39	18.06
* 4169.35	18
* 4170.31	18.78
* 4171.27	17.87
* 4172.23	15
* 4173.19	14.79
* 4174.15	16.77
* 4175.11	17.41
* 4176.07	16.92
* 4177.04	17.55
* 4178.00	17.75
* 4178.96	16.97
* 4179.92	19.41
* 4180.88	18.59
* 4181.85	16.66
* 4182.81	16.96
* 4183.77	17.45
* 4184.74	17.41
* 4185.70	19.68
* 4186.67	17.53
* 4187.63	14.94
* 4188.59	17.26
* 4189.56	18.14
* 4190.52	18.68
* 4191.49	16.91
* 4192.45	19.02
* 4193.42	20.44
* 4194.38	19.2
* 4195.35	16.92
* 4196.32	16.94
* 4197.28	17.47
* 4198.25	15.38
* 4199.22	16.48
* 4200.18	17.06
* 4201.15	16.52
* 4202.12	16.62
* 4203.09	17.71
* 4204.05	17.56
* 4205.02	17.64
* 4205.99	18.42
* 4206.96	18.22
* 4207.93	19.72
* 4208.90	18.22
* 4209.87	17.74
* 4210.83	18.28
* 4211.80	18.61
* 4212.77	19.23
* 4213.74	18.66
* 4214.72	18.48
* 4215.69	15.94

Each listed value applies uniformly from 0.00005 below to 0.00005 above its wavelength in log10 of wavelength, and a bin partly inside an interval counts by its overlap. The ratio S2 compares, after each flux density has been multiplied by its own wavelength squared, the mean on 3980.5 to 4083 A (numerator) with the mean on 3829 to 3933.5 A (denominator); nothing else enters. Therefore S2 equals 1.44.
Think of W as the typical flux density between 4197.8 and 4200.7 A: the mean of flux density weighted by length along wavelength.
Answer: 16.3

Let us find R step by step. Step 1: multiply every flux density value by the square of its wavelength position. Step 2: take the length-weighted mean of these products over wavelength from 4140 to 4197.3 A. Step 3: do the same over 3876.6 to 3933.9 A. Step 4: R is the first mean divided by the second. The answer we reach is 1.6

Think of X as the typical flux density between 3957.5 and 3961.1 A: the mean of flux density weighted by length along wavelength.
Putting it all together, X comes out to 14.9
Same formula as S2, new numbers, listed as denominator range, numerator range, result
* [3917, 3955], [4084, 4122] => 1.68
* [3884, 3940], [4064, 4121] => 1.57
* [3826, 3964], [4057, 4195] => 1.55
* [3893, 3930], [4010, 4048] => 1.36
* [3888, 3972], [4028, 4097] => 1.58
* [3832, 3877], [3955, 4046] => 1.25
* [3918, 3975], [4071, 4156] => 1.82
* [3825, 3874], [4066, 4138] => 1.54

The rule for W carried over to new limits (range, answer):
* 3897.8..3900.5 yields 14.4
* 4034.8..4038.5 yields 18.6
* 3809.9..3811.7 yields 16.6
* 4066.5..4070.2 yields 18.1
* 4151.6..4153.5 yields 18.4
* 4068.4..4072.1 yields 17.7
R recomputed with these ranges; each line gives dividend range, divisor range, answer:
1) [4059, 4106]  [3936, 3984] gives 1.52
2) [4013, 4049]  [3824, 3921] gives 1.44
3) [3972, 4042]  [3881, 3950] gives 1.46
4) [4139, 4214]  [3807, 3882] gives 1.58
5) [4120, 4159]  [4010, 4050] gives 1.07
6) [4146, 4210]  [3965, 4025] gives 1.27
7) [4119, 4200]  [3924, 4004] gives 1.57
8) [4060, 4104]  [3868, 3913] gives 1.37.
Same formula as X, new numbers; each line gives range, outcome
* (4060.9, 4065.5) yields 15.9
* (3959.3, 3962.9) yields 12.3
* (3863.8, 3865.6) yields 15.9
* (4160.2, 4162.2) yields 19.2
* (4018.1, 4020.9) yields 18.1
